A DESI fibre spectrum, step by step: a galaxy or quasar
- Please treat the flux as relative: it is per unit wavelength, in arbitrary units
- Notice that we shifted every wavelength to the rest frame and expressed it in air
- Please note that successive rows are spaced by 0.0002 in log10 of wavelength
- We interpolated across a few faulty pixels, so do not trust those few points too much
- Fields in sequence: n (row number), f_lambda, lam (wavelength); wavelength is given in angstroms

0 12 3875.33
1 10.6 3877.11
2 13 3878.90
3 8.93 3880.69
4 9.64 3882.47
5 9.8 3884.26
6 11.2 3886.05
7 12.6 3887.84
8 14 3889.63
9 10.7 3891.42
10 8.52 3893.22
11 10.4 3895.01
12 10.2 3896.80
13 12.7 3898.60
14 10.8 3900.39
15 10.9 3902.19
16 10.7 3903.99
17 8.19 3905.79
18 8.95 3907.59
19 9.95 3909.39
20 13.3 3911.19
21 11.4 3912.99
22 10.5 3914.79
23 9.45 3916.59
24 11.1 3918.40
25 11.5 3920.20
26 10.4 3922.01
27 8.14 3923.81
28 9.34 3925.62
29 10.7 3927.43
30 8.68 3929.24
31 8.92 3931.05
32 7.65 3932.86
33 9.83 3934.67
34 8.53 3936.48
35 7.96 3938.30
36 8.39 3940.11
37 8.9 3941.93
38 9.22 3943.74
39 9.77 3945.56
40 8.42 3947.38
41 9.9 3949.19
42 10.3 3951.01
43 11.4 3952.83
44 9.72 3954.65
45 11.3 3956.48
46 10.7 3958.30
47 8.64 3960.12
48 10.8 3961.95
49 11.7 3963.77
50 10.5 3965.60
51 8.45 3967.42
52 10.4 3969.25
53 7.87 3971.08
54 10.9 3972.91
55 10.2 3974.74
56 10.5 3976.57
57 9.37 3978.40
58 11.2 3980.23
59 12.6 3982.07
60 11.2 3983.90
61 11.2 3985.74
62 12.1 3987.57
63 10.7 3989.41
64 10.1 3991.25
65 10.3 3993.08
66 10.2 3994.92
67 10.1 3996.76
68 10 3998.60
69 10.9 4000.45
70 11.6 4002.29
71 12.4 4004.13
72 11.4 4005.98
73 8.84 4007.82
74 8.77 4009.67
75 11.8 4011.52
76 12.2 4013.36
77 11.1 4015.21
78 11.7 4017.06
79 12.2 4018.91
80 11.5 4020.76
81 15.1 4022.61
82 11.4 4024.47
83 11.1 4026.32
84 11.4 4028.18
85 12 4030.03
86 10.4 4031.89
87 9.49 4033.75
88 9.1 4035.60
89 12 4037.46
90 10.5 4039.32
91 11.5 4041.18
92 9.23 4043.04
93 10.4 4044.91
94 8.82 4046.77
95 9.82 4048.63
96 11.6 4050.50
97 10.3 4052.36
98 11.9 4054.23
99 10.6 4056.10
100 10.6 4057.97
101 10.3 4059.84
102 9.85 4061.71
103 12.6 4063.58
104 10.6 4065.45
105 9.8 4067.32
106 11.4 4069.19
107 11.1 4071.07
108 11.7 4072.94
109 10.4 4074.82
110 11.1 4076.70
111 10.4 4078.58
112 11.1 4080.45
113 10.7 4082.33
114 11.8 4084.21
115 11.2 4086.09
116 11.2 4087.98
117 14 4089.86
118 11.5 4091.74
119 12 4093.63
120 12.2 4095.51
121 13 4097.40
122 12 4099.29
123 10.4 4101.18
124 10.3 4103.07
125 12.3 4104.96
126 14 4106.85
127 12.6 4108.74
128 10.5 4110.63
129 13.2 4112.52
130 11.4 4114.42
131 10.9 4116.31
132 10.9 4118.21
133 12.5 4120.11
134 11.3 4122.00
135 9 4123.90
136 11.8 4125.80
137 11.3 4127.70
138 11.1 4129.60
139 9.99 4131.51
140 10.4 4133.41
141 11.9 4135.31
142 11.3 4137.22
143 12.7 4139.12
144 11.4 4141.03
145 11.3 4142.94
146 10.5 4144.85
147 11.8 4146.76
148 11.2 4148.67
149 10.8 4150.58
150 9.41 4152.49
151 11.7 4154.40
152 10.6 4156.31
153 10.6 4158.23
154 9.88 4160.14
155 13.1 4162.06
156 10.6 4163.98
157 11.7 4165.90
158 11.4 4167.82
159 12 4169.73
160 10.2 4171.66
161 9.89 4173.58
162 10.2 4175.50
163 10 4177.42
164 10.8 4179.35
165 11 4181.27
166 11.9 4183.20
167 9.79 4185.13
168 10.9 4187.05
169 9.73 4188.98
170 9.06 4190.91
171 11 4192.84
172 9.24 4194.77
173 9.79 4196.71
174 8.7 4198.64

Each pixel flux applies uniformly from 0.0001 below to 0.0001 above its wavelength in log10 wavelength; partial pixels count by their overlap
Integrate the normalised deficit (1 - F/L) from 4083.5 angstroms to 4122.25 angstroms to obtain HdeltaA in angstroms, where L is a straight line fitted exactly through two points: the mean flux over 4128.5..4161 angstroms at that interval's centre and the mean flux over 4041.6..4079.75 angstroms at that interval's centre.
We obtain -3.8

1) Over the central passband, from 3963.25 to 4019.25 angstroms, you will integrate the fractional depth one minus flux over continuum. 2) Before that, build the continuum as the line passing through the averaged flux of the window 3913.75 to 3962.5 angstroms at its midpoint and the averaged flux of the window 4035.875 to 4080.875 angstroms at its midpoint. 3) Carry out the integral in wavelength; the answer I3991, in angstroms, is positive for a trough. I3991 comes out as -3.30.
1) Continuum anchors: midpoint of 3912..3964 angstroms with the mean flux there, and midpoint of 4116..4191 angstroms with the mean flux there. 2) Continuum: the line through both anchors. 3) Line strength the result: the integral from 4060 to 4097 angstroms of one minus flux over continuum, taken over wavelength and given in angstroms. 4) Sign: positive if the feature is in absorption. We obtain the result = -2.7 angstroms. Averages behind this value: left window 9.75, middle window 11.3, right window 10.9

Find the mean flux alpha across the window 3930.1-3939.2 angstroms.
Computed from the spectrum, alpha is 8.58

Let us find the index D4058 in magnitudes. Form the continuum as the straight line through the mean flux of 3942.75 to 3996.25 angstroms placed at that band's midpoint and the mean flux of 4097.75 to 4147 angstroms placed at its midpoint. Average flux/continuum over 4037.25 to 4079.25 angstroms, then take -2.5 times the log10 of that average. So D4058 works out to 0.027 mag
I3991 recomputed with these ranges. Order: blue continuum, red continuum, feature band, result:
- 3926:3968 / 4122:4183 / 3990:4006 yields -1.3 angstroms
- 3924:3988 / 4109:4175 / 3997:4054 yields -3.3 angstroms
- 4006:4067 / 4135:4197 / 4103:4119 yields -1.5 angstroms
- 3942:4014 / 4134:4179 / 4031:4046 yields 0.5 angstroms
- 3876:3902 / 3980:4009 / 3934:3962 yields 3.4 angstroms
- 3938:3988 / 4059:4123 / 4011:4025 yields -1.9 angstroms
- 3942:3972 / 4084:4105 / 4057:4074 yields 0.8 angstroms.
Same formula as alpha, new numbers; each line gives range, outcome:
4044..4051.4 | 10.2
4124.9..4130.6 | 11.4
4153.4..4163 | 11.2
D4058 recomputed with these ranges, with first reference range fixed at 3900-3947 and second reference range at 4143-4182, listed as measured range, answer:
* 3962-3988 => -0.06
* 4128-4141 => -0.05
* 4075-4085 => -0.05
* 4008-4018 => -0.08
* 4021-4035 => -0.13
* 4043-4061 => -0.01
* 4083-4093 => -0.13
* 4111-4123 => -0.10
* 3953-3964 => -0.06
